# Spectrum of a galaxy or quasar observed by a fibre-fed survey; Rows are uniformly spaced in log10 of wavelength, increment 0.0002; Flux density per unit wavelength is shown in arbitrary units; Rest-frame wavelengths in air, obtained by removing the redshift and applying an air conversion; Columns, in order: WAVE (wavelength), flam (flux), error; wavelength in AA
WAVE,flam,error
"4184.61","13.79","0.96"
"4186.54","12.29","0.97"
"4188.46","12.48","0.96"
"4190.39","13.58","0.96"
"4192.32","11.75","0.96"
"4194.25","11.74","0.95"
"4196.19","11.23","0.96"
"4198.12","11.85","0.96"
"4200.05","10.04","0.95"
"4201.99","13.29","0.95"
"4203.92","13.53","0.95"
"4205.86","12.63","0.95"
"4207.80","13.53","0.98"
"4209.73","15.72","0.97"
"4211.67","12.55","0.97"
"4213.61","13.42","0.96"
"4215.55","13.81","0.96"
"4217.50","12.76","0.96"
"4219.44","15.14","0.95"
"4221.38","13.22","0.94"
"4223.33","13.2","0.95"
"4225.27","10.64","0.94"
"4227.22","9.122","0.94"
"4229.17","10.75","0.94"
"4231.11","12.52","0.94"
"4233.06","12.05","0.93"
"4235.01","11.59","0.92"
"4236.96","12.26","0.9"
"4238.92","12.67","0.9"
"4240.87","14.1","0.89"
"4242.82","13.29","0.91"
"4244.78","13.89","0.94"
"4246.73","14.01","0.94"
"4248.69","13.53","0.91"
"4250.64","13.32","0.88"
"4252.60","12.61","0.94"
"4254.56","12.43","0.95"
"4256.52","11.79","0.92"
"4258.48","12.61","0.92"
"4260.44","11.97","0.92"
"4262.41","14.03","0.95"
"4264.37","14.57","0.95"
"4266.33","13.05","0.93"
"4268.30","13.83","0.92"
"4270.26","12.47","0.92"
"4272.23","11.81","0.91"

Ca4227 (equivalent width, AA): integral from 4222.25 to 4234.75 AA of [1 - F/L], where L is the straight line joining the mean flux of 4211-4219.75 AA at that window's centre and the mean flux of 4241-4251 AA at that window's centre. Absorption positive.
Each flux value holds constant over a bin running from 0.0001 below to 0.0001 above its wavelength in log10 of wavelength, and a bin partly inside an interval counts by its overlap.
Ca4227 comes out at 2.0 AA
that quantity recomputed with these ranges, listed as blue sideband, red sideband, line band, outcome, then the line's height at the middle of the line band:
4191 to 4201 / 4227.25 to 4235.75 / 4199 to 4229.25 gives -3.5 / 11.4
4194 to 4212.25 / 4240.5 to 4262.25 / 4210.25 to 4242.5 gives 0.7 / 12.8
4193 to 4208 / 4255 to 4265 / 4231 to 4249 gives -0.5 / 12.7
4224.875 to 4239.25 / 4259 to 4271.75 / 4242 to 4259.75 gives -0.9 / 12.4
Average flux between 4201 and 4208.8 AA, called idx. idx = 13.3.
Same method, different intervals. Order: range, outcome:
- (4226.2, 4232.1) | 10.8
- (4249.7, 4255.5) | 12.8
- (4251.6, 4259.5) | 12.4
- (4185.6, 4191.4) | 12.8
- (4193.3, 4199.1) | 11.6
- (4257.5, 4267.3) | 13.2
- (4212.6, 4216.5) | 13.6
